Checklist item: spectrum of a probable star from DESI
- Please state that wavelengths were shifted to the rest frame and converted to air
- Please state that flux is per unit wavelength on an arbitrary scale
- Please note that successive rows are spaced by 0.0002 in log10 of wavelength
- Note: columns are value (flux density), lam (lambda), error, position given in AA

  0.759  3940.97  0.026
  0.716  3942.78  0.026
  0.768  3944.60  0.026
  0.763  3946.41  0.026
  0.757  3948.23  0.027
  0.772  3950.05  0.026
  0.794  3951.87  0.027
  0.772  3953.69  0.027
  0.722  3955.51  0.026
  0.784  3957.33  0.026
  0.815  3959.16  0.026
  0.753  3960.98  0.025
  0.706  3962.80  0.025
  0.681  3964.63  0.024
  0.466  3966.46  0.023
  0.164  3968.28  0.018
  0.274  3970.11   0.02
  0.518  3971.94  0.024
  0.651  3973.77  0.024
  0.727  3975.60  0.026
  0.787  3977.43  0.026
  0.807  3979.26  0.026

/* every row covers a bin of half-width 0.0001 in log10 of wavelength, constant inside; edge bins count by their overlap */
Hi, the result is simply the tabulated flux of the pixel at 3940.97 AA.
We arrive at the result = 0.759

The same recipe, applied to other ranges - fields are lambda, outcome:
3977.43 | 0.787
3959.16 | 0.815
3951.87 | 0.794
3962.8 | 0.706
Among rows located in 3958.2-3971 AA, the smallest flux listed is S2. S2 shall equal 0.164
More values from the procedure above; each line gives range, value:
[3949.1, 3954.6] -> 0.772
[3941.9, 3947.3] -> 0.716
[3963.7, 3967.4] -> 0.466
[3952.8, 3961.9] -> 0.722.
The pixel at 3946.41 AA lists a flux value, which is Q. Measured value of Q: 0.763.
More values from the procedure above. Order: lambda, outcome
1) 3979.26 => 0.807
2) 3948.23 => 0.757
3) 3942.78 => 0.716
